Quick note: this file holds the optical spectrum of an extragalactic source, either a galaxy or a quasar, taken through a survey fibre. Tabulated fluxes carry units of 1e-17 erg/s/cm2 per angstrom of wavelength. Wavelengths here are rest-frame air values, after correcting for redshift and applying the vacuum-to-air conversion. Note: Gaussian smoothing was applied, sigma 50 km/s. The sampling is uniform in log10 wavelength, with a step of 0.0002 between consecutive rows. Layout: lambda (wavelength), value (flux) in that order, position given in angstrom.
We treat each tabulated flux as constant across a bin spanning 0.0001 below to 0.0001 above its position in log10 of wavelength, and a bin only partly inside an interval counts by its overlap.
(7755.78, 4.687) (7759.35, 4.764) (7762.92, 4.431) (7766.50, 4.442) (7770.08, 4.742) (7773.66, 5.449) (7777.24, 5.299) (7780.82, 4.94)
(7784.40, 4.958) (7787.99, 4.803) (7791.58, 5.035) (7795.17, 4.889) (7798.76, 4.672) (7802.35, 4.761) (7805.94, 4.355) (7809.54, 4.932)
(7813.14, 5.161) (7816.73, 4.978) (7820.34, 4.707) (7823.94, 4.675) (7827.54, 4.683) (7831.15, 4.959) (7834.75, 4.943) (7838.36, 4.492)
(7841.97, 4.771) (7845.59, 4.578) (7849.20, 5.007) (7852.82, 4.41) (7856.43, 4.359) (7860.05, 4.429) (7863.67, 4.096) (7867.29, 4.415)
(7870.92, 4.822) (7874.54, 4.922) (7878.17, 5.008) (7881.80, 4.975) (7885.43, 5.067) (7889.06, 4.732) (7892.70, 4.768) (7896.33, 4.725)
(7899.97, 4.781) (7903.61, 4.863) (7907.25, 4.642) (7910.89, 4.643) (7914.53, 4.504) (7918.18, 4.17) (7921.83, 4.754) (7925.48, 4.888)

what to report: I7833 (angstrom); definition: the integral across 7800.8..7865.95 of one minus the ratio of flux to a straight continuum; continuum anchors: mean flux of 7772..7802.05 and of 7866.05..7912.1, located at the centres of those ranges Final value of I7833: 3.0 angstrom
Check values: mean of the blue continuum 4.99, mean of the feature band 4.68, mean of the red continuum 4.8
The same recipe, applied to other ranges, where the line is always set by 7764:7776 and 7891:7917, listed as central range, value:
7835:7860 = 0.81 angstrom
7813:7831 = -0.08 angstrom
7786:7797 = -0.16 angstrom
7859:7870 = 0.92 angstrom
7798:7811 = 0.40 angstrom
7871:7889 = -0.87 angstrom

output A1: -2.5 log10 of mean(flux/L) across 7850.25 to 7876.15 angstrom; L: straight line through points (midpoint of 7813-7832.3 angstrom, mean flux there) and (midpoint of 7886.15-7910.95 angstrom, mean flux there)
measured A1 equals 0.07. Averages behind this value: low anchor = 4.83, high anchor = 4.76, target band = 4.51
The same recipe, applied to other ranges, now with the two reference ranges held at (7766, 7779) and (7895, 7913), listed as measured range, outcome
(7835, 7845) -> 0.05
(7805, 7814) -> 0.03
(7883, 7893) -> -0.02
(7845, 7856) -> 0.05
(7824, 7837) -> 0.02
